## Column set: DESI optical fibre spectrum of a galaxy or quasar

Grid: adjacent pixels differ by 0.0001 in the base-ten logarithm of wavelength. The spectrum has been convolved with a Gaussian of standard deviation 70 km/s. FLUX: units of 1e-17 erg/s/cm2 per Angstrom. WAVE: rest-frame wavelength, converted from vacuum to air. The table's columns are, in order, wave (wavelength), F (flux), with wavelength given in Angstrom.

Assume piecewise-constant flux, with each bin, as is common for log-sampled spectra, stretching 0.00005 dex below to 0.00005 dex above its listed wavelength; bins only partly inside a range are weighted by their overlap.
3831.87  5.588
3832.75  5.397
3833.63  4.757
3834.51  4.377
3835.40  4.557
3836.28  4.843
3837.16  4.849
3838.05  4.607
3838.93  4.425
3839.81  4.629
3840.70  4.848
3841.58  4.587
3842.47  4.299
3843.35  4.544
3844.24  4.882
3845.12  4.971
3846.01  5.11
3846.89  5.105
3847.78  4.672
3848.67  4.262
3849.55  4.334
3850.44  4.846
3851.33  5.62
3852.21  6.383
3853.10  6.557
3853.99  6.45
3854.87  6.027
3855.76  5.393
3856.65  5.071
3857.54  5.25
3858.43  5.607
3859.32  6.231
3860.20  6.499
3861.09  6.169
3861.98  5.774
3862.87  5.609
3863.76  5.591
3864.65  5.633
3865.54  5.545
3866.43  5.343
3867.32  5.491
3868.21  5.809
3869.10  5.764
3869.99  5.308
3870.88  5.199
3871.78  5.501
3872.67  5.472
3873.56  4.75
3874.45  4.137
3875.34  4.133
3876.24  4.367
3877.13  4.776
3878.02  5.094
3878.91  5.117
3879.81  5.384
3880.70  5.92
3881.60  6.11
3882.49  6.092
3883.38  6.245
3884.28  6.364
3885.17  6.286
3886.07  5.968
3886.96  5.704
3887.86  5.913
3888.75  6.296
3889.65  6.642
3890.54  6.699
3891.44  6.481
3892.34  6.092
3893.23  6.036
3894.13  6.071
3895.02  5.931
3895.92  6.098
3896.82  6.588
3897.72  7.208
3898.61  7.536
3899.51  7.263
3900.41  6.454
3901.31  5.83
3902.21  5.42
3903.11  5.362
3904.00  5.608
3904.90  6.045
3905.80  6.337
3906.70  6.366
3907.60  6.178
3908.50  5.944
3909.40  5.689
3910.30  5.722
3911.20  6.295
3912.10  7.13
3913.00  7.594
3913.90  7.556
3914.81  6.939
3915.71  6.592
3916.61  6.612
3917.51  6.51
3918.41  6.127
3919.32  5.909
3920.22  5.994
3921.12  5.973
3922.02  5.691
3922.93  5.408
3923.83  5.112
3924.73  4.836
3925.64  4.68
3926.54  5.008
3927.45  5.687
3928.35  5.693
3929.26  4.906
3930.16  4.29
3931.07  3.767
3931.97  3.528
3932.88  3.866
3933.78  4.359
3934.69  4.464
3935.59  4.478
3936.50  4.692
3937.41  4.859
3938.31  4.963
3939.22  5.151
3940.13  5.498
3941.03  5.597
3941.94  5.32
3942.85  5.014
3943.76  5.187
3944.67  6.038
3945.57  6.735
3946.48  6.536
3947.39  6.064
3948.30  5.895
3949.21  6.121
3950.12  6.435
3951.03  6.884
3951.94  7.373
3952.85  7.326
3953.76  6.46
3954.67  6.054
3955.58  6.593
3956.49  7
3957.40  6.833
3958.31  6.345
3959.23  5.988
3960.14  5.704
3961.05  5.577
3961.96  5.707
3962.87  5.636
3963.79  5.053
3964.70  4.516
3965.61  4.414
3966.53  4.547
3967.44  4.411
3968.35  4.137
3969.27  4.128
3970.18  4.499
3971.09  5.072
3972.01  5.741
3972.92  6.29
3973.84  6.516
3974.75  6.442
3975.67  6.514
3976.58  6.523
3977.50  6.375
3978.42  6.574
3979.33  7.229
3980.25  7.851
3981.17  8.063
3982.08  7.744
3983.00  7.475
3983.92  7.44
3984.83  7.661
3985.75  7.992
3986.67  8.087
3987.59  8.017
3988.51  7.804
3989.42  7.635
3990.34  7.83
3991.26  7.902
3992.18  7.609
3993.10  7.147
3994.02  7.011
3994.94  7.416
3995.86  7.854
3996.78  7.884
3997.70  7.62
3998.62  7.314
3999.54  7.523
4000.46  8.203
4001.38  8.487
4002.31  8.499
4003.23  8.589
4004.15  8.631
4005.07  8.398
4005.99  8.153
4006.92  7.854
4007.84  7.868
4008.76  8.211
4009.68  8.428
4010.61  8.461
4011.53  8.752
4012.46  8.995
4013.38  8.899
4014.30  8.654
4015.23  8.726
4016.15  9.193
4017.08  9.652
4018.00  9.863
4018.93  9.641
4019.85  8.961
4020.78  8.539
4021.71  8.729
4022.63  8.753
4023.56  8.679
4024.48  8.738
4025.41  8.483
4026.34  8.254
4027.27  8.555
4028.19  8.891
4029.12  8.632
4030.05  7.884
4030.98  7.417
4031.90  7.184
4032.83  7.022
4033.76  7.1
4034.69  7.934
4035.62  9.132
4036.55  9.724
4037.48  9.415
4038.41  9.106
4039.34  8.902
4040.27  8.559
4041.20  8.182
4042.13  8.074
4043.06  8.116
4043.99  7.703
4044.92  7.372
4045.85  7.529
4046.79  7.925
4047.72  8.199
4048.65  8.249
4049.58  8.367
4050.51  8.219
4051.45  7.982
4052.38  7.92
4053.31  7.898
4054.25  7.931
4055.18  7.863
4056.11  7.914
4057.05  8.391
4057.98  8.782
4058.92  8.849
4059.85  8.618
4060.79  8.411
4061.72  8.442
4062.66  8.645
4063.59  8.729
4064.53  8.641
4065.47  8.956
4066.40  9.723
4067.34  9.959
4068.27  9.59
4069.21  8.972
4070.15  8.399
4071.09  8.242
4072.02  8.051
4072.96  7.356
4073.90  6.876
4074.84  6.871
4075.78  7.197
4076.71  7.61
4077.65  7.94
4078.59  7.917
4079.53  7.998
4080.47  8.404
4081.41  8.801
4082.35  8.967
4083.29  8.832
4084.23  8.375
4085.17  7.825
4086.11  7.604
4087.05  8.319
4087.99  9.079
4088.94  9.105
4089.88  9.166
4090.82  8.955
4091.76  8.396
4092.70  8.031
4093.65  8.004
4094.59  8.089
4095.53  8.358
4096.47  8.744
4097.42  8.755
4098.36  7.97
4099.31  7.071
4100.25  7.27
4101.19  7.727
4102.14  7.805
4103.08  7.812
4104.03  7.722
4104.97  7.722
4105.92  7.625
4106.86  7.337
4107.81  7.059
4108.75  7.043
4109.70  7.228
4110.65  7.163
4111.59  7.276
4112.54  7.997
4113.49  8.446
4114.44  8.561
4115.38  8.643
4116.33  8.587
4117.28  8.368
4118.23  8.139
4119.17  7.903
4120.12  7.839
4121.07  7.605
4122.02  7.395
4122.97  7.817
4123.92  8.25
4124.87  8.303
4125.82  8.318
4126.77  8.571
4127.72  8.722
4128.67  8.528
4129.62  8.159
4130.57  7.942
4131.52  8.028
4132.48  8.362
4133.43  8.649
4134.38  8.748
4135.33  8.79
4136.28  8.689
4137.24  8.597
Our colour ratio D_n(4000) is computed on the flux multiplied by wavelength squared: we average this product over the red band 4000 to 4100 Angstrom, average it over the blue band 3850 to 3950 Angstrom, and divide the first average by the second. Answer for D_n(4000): 1.6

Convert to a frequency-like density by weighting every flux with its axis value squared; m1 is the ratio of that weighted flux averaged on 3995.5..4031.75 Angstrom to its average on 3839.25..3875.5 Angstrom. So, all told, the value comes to 1.73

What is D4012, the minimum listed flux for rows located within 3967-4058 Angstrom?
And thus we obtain 4.128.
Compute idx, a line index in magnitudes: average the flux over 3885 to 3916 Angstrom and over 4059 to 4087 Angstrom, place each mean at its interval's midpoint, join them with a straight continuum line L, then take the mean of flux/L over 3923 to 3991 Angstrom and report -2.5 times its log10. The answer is 0.19 mag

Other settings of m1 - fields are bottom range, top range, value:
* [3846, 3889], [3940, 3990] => 1.20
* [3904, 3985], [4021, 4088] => 1.50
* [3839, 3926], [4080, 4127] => 1.57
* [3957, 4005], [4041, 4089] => 1.27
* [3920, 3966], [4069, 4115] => 1.56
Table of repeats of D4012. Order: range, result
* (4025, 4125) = 6.871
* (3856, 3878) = 4.133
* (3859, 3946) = 3.528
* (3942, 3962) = 5.014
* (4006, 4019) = 7.854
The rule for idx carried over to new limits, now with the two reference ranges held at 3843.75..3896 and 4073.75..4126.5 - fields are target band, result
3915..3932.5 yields 0.14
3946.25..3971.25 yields 0.13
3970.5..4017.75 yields -0.12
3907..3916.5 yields -0.09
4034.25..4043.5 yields -0.18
